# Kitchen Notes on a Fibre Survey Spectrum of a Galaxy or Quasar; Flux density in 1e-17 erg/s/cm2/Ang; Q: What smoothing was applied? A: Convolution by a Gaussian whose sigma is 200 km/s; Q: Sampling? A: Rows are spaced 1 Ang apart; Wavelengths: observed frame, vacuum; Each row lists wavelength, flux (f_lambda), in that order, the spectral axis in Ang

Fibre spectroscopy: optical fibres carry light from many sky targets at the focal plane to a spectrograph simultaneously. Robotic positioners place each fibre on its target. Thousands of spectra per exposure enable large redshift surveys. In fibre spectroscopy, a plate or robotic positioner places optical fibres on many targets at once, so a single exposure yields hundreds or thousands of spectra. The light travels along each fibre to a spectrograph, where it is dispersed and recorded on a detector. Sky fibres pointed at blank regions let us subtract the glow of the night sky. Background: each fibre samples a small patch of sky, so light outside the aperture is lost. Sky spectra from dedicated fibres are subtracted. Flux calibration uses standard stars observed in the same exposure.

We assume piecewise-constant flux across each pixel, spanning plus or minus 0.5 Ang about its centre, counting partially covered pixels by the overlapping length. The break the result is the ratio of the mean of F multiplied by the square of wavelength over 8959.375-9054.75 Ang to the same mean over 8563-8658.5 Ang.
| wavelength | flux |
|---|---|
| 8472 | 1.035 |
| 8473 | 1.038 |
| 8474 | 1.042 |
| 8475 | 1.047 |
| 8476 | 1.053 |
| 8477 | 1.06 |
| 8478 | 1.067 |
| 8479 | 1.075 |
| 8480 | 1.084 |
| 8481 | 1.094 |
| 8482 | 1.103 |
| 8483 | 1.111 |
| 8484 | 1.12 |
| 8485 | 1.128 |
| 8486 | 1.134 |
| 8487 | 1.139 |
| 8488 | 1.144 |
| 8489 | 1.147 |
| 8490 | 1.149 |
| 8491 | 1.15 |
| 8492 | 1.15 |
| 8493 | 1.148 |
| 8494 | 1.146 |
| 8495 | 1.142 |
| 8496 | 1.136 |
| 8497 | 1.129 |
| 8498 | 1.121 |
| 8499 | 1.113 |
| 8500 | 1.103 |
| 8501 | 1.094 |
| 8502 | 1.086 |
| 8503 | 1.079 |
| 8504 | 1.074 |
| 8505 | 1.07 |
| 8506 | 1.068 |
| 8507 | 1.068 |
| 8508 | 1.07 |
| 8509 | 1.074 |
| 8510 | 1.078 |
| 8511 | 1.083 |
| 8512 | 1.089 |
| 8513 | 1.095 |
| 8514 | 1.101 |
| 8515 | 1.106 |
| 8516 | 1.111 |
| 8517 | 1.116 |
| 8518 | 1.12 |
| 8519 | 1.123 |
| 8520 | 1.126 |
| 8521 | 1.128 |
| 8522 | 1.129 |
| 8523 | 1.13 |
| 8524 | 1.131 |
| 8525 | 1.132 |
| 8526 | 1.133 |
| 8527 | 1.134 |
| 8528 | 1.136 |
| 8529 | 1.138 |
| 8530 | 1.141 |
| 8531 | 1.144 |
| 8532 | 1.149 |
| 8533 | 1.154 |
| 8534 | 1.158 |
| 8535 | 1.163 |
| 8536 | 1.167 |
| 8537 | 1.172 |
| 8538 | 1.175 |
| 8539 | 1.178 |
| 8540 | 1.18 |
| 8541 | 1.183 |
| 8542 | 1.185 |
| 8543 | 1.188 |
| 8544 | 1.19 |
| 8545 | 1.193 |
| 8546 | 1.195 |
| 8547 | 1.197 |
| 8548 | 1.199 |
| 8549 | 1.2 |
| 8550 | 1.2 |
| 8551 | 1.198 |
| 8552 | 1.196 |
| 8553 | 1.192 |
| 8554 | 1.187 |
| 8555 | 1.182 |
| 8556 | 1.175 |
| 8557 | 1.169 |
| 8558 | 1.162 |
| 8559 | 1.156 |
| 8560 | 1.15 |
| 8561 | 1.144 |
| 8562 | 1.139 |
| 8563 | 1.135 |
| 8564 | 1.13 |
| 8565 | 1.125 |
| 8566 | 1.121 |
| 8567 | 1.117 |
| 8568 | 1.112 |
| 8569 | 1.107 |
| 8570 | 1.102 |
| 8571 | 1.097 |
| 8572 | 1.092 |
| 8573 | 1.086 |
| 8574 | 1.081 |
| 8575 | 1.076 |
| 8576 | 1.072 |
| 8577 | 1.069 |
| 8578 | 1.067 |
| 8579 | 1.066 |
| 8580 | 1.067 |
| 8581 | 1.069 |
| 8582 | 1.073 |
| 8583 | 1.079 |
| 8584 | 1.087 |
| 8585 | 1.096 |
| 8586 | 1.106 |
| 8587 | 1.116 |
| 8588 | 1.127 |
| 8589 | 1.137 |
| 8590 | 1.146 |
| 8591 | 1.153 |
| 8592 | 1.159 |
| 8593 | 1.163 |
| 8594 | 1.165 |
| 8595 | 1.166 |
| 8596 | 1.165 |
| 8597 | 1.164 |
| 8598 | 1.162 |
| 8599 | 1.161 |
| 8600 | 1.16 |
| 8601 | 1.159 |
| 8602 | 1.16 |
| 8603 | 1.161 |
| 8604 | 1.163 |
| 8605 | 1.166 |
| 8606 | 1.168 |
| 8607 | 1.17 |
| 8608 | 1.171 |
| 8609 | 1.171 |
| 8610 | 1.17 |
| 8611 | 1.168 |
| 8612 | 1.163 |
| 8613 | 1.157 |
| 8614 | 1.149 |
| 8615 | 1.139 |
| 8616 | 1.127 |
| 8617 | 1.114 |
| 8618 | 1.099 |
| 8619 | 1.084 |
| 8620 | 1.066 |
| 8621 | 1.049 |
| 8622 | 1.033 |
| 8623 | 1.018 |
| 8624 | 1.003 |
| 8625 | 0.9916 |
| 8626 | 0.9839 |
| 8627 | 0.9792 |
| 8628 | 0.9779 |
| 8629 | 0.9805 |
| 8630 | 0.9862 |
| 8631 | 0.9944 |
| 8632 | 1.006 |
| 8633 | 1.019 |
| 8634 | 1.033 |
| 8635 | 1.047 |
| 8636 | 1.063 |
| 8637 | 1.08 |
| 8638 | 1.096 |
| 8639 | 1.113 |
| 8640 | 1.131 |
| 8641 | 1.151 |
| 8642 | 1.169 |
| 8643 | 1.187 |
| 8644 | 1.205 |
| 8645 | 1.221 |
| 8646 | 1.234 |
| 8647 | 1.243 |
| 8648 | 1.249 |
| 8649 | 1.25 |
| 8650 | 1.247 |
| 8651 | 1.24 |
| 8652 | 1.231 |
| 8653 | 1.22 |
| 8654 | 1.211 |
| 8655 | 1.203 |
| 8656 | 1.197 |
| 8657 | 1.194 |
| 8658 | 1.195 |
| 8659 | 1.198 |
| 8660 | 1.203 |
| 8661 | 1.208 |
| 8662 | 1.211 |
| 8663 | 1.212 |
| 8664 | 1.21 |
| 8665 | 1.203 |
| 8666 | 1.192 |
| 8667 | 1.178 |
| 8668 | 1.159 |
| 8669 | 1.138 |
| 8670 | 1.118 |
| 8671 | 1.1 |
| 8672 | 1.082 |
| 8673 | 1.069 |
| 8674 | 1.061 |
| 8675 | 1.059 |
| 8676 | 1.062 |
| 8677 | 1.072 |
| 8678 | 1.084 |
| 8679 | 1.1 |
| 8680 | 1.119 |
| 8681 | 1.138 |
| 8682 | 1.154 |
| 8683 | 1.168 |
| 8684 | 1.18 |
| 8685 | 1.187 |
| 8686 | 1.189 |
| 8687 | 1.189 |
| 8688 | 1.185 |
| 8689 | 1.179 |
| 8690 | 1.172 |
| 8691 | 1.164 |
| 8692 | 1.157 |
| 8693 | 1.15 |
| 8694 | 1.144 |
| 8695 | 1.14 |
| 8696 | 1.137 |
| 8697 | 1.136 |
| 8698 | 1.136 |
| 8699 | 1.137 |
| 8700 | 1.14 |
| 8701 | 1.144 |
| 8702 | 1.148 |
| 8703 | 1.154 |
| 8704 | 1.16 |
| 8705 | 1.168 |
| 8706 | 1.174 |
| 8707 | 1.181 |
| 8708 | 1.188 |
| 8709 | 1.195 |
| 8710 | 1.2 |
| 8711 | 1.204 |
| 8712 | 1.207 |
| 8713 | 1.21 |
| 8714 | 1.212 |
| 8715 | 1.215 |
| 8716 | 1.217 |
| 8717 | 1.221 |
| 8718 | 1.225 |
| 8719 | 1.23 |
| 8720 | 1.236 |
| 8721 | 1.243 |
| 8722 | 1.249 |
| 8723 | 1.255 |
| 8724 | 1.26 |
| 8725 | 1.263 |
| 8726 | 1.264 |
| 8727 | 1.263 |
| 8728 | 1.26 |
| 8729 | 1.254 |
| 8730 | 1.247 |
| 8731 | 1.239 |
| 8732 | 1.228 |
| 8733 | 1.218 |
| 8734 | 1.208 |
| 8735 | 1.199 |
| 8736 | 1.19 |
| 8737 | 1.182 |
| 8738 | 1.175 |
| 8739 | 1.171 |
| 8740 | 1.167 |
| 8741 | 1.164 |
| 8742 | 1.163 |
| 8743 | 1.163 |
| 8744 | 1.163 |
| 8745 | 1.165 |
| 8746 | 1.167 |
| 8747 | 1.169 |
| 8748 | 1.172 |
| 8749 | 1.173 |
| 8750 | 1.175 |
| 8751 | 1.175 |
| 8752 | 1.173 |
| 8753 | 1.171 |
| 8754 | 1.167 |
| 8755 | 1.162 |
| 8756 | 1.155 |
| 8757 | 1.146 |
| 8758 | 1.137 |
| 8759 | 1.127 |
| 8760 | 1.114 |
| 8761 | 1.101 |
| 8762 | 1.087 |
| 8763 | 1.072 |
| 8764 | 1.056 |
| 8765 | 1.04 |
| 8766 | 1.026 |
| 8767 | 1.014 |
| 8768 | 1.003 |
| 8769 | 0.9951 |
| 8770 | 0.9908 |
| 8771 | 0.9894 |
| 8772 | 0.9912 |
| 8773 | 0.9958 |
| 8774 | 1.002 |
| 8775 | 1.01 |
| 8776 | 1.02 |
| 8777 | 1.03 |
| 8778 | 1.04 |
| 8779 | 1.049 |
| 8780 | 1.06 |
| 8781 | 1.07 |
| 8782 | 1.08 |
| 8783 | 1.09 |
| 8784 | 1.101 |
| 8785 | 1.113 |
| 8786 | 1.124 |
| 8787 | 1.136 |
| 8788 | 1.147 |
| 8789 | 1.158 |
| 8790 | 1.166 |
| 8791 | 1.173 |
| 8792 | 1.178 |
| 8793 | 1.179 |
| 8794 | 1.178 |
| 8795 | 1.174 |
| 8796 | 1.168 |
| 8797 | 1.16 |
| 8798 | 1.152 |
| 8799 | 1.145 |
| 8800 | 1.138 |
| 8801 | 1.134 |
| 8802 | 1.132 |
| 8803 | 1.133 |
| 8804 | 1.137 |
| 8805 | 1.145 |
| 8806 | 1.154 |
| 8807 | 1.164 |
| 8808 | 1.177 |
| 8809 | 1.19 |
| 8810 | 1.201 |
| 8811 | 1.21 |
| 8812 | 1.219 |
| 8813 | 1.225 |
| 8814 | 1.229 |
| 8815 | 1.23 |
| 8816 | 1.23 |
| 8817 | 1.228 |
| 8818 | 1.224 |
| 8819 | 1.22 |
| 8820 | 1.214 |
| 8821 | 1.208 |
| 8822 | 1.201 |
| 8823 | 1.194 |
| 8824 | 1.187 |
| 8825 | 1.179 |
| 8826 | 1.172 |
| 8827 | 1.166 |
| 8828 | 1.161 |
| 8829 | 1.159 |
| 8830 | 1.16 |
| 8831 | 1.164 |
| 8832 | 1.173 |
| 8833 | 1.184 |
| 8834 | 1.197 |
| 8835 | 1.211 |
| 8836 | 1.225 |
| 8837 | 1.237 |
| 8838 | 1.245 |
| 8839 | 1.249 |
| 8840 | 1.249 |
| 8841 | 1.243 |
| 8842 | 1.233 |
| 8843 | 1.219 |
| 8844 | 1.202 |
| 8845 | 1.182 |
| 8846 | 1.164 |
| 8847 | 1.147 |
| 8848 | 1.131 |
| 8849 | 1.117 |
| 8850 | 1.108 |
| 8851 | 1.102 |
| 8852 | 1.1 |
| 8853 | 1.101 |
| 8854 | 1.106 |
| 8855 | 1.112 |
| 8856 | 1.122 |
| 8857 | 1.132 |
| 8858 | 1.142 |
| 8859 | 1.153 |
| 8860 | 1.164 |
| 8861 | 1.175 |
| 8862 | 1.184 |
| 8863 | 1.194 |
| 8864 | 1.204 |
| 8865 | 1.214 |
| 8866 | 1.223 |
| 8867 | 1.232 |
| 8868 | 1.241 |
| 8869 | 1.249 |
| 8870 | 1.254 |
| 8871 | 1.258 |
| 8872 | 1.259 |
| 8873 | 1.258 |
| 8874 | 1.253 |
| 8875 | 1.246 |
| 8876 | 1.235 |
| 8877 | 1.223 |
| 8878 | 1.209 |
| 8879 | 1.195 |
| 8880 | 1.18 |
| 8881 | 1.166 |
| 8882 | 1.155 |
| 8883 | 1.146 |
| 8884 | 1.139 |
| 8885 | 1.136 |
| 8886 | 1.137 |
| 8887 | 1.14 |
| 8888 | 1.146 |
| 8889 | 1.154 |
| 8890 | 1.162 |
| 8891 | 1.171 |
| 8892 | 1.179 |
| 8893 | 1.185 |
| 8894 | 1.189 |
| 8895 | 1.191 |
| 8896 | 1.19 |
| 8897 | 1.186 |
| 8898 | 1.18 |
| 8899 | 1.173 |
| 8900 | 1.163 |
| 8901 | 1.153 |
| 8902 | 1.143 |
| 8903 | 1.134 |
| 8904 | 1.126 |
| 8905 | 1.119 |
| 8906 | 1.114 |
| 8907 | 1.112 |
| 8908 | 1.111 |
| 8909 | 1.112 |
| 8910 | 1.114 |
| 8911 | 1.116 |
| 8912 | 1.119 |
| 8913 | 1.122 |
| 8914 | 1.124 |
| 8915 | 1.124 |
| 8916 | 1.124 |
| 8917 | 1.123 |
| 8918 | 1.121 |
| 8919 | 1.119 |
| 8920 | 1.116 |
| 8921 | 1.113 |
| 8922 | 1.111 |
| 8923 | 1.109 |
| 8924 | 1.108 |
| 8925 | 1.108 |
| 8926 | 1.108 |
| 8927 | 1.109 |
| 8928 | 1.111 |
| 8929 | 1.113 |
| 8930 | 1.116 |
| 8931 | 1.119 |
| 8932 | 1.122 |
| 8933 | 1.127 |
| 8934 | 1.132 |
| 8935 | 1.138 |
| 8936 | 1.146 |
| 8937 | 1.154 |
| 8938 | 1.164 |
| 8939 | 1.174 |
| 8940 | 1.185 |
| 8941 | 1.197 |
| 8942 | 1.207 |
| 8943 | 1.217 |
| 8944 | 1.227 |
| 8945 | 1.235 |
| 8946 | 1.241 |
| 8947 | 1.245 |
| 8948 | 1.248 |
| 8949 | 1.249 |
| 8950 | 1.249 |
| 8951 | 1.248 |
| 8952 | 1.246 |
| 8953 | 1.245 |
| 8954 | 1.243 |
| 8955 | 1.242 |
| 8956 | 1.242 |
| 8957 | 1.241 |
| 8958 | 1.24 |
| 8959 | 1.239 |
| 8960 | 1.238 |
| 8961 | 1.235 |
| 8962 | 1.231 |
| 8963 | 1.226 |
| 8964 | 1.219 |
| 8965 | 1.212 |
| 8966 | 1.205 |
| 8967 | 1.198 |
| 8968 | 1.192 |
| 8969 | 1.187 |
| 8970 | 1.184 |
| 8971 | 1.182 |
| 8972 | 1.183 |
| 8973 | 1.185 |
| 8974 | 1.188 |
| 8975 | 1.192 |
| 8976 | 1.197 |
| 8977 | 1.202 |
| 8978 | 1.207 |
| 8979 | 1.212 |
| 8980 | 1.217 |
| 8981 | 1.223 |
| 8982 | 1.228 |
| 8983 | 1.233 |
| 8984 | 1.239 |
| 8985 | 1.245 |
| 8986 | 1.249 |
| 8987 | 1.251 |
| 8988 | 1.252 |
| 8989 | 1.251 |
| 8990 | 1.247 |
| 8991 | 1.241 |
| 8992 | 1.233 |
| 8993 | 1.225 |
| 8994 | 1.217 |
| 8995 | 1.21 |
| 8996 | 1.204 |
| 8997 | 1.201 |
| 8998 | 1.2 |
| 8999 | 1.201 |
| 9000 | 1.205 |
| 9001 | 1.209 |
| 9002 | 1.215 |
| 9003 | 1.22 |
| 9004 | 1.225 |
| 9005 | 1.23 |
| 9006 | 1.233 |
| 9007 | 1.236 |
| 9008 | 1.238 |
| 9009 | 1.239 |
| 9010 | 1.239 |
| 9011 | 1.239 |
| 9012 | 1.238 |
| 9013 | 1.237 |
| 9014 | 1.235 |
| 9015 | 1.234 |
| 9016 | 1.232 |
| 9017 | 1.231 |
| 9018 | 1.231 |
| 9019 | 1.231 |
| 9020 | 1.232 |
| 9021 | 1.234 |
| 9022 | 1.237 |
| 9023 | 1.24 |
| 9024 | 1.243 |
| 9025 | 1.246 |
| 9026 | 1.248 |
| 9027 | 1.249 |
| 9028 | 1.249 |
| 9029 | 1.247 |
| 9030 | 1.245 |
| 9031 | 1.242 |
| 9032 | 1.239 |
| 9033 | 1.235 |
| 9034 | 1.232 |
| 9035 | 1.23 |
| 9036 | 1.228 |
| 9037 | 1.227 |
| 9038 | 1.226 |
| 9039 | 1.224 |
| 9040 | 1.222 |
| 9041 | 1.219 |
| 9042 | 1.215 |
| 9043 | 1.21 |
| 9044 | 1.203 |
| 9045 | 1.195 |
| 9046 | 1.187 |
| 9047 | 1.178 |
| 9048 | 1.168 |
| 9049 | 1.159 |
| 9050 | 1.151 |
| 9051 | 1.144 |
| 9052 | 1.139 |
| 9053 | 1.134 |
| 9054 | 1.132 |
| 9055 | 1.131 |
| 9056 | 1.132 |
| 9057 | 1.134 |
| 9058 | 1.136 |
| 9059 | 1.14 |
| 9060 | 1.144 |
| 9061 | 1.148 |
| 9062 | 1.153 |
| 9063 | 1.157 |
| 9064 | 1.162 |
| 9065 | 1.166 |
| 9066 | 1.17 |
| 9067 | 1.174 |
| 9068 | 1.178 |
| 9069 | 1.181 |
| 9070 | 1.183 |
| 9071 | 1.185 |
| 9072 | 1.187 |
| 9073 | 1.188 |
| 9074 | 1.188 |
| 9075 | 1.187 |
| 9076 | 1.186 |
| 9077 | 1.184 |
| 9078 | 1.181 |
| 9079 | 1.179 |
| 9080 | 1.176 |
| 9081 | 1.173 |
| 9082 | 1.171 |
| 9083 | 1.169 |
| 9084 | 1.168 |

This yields 1.19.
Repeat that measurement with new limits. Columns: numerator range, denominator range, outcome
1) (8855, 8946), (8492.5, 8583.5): 1.12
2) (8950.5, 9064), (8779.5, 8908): 1.07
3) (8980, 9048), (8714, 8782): 1.14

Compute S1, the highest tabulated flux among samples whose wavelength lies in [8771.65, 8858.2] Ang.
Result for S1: 1.249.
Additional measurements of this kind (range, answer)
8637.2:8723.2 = 1.255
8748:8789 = 1.175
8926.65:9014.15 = 1.252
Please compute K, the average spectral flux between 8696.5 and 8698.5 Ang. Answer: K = 1.14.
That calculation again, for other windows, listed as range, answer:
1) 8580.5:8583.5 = 1.07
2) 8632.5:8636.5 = 1.04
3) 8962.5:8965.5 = 1.22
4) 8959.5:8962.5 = 1.23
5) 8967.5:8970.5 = 1.19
